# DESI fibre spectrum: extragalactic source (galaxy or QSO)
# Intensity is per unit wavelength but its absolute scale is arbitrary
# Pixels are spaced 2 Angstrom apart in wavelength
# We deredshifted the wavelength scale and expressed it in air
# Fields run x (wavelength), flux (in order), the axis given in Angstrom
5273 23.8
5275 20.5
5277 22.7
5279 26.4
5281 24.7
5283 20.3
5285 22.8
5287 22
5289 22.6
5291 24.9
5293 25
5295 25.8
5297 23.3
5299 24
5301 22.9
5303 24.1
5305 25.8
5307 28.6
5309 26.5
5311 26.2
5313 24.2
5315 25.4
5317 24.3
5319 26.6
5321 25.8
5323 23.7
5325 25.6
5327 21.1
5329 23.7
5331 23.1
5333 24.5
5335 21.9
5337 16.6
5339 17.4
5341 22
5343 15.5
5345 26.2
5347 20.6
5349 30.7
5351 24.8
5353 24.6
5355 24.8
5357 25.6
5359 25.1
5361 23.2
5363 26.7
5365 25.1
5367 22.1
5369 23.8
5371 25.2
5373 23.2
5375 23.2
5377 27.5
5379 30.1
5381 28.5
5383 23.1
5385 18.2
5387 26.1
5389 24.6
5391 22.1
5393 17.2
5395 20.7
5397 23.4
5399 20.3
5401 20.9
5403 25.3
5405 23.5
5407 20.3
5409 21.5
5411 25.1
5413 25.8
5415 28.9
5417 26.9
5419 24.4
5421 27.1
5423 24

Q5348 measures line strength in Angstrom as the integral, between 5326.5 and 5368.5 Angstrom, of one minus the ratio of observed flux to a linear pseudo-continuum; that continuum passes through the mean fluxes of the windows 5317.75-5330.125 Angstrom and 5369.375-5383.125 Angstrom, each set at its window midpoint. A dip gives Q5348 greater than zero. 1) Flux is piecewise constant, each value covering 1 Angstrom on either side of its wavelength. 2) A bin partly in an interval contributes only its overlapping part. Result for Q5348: 3.27 Angstrom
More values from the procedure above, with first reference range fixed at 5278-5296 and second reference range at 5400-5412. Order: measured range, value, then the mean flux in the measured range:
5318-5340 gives 0.7 Angstrom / 22.7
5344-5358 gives -1.2 Angstrom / 25.3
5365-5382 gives -1.8 Angstrom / 25.4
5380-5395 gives 0.2 Angstrom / 22.7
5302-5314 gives -1.1 Angstrom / 25.9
